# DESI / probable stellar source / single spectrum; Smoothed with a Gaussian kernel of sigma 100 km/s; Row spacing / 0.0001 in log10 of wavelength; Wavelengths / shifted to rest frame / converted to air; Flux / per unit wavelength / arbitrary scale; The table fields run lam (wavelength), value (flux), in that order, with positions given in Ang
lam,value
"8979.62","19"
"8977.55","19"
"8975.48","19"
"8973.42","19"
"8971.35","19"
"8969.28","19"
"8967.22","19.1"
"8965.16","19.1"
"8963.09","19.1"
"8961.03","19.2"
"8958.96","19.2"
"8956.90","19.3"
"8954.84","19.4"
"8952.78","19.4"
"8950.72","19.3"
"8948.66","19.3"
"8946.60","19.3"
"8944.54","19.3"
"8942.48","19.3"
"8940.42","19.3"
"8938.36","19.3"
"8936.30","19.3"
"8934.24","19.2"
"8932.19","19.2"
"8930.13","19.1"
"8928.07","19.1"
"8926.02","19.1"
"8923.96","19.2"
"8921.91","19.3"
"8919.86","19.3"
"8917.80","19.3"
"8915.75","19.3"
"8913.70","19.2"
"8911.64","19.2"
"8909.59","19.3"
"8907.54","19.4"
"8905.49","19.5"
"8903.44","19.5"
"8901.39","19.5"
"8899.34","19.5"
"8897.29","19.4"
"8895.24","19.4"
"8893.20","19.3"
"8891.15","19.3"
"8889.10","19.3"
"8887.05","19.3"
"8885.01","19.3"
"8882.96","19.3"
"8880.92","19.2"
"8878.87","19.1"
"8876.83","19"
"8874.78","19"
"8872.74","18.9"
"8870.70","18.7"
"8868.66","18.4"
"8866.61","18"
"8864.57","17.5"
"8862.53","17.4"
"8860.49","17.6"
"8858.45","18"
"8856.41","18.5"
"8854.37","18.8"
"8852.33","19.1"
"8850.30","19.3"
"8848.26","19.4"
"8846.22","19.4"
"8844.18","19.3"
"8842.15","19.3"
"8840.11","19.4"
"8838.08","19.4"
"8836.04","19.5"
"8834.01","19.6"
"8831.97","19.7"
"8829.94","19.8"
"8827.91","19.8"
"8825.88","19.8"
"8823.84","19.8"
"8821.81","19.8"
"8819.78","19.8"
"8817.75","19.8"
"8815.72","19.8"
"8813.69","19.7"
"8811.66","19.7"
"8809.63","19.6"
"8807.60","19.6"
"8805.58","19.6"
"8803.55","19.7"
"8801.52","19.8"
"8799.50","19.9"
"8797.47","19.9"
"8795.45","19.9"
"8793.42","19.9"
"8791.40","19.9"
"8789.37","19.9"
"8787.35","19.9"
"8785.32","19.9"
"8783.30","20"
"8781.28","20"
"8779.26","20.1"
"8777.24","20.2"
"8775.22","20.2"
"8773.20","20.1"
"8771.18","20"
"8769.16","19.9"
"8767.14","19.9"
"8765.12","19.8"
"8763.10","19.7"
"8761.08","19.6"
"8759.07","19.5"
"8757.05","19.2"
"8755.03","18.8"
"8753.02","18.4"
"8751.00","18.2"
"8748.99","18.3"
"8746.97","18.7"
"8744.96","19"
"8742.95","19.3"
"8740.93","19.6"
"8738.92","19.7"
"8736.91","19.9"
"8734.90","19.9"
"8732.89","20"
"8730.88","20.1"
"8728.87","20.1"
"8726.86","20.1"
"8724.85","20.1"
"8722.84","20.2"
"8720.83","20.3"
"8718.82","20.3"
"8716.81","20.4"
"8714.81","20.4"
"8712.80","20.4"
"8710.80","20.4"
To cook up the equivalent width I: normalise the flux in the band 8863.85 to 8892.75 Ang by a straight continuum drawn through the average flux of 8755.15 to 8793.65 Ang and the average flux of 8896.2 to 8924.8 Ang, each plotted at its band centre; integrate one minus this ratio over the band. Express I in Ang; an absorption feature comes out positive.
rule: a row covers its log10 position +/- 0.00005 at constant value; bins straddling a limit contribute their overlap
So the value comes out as 0.8 Ang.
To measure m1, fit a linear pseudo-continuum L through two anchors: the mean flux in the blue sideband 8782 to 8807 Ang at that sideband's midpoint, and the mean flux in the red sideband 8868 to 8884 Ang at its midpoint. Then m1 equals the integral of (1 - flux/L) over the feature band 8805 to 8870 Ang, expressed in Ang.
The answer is 0.7 Ang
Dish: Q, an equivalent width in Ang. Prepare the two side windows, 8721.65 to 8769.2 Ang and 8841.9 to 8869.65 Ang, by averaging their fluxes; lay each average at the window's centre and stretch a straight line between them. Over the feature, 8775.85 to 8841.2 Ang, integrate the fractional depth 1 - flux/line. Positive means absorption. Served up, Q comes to -2.9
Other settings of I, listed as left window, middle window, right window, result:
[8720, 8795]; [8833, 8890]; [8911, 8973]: 1.6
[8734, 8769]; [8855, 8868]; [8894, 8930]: 1.0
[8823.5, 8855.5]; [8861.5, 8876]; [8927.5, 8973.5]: 0.8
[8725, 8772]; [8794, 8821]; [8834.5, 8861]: -0.8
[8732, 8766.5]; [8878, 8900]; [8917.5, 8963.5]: -0.1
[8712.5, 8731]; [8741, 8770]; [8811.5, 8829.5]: 1.3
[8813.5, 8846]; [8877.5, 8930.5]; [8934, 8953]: 0.3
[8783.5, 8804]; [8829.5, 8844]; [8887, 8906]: 0.1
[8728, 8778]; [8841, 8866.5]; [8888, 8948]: 1.0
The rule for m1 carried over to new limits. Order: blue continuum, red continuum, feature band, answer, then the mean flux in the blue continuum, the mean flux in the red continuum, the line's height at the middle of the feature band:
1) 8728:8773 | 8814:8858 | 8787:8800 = -0.30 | 19.4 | 19.5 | 19.5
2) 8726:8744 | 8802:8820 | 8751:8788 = 0.17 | 19.9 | 19.7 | 19.8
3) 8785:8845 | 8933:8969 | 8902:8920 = 0.05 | 19.7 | 19.3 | 19.4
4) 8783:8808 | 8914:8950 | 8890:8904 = -0.01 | 19.8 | 19.2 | 19.4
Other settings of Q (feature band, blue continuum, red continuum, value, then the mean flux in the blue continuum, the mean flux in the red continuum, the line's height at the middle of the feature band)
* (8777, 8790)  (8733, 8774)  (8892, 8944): -0.4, 19.4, 19.3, 19.4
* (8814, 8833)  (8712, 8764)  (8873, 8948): -0.3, 19.6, 19.3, 19.4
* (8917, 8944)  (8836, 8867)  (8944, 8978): -0.2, 18.7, 19.2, 19.1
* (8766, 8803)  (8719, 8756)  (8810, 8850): -0.8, 19.5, 19.6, 19.6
